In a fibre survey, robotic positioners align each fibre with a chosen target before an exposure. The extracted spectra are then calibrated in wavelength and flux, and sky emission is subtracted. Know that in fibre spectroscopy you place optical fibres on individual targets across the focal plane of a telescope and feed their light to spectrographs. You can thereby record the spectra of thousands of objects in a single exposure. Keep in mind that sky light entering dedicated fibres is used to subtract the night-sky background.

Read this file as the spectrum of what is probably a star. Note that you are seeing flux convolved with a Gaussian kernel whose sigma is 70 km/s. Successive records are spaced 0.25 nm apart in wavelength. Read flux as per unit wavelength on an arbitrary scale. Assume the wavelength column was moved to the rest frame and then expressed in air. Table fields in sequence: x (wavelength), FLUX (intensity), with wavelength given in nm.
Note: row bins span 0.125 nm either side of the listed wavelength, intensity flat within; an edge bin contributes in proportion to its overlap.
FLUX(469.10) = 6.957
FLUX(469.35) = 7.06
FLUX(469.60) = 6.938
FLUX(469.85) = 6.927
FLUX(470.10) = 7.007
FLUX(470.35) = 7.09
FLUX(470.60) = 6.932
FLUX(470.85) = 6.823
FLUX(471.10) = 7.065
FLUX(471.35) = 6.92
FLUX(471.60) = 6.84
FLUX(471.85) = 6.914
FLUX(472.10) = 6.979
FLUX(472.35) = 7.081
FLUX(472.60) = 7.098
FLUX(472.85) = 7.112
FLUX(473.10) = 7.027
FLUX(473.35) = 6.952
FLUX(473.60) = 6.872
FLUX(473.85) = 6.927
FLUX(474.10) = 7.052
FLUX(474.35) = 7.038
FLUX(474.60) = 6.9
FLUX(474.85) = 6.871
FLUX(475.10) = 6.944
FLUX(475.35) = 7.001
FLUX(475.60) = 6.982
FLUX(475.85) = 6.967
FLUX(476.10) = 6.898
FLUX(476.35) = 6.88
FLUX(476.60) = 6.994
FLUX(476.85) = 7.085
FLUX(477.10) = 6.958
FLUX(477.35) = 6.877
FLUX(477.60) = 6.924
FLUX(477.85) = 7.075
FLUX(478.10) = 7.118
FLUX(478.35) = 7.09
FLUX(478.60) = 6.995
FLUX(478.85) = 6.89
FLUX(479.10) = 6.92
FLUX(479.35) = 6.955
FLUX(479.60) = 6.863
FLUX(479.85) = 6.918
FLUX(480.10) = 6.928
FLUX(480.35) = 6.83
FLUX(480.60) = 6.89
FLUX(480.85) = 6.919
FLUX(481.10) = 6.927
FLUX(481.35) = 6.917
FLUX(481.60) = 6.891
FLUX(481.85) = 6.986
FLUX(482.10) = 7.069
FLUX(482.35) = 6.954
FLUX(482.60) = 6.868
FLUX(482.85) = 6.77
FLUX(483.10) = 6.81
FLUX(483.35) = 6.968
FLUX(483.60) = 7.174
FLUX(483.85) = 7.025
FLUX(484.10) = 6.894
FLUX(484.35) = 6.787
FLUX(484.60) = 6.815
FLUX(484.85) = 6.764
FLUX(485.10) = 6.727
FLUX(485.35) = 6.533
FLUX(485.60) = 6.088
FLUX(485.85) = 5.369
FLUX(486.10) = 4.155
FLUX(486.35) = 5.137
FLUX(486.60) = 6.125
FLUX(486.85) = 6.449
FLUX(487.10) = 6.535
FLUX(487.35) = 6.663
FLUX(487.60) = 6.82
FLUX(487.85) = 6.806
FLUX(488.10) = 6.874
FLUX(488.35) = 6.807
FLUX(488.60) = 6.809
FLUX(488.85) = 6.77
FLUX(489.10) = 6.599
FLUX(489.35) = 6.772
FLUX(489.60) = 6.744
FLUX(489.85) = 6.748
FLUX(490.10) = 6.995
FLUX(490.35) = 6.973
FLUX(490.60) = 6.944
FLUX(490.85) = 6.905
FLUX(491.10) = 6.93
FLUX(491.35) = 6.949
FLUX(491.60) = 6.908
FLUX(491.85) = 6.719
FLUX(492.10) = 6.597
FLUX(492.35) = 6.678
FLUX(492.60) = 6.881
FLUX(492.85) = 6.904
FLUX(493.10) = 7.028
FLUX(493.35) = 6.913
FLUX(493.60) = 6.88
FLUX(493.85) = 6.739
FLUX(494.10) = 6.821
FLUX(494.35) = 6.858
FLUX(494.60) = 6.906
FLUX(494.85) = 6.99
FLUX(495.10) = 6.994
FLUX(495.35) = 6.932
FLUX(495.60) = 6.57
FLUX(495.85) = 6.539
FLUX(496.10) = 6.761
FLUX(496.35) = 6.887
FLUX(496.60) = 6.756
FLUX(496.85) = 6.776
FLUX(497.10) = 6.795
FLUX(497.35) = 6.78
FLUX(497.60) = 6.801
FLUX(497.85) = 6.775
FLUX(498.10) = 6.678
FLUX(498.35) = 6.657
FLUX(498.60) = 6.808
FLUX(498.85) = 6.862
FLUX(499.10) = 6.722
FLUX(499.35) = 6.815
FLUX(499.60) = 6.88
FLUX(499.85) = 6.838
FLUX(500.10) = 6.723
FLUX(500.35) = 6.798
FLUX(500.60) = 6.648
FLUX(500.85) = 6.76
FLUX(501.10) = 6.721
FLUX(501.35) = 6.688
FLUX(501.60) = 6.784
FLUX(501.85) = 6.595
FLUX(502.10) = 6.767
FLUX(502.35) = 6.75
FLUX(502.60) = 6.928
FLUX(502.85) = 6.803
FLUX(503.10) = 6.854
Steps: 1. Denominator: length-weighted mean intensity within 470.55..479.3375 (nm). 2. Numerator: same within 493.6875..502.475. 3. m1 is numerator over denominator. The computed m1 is 0.97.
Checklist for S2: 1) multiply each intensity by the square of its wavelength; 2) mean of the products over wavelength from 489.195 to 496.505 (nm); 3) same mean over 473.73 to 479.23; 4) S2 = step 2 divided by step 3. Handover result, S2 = 1.0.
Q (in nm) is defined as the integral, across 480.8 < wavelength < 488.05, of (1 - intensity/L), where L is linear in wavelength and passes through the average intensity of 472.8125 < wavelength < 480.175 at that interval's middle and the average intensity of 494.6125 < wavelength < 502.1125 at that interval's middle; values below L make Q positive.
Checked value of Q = 0.33 nm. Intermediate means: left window 6.97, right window 6.77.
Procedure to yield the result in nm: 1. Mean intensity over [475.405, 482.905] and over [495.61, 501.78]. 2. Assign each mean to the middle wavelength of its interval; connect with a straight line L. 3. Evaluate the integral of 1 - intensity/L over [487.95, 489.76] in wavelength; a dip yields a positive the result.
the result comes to 0.02 nm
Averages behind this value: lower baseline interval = 6.95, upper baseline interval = 6.76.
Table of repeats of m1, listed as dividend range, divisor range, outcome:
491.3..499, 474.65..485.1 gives 0.98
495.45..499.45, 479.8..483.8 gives 0.97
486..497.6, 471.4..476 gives 0.96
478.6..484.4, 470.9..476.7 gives 0.99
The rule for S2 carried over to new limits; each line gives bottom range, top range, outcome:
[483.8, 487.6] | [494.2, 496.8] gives 1.13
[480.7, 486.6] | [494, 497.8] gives 1.09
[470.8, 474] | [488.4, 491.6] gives 1.06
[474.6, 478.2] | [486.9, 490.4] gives 1.02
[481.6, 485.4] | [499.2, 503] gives 1.06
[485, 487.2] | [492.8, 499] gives 1.21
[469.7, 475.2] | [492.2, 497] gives 1.07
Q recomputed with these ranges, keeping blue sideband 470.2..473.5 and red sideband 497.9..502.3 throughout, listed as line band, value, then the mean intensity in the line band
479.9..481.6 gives 0.00 nm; 6.9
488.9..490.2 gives 0.01 nm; 6.77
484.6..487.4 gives 0.33 nm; 6.07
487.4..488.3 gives 0.00 nm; 6.82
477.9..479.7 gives -0.01 nm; 6.98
